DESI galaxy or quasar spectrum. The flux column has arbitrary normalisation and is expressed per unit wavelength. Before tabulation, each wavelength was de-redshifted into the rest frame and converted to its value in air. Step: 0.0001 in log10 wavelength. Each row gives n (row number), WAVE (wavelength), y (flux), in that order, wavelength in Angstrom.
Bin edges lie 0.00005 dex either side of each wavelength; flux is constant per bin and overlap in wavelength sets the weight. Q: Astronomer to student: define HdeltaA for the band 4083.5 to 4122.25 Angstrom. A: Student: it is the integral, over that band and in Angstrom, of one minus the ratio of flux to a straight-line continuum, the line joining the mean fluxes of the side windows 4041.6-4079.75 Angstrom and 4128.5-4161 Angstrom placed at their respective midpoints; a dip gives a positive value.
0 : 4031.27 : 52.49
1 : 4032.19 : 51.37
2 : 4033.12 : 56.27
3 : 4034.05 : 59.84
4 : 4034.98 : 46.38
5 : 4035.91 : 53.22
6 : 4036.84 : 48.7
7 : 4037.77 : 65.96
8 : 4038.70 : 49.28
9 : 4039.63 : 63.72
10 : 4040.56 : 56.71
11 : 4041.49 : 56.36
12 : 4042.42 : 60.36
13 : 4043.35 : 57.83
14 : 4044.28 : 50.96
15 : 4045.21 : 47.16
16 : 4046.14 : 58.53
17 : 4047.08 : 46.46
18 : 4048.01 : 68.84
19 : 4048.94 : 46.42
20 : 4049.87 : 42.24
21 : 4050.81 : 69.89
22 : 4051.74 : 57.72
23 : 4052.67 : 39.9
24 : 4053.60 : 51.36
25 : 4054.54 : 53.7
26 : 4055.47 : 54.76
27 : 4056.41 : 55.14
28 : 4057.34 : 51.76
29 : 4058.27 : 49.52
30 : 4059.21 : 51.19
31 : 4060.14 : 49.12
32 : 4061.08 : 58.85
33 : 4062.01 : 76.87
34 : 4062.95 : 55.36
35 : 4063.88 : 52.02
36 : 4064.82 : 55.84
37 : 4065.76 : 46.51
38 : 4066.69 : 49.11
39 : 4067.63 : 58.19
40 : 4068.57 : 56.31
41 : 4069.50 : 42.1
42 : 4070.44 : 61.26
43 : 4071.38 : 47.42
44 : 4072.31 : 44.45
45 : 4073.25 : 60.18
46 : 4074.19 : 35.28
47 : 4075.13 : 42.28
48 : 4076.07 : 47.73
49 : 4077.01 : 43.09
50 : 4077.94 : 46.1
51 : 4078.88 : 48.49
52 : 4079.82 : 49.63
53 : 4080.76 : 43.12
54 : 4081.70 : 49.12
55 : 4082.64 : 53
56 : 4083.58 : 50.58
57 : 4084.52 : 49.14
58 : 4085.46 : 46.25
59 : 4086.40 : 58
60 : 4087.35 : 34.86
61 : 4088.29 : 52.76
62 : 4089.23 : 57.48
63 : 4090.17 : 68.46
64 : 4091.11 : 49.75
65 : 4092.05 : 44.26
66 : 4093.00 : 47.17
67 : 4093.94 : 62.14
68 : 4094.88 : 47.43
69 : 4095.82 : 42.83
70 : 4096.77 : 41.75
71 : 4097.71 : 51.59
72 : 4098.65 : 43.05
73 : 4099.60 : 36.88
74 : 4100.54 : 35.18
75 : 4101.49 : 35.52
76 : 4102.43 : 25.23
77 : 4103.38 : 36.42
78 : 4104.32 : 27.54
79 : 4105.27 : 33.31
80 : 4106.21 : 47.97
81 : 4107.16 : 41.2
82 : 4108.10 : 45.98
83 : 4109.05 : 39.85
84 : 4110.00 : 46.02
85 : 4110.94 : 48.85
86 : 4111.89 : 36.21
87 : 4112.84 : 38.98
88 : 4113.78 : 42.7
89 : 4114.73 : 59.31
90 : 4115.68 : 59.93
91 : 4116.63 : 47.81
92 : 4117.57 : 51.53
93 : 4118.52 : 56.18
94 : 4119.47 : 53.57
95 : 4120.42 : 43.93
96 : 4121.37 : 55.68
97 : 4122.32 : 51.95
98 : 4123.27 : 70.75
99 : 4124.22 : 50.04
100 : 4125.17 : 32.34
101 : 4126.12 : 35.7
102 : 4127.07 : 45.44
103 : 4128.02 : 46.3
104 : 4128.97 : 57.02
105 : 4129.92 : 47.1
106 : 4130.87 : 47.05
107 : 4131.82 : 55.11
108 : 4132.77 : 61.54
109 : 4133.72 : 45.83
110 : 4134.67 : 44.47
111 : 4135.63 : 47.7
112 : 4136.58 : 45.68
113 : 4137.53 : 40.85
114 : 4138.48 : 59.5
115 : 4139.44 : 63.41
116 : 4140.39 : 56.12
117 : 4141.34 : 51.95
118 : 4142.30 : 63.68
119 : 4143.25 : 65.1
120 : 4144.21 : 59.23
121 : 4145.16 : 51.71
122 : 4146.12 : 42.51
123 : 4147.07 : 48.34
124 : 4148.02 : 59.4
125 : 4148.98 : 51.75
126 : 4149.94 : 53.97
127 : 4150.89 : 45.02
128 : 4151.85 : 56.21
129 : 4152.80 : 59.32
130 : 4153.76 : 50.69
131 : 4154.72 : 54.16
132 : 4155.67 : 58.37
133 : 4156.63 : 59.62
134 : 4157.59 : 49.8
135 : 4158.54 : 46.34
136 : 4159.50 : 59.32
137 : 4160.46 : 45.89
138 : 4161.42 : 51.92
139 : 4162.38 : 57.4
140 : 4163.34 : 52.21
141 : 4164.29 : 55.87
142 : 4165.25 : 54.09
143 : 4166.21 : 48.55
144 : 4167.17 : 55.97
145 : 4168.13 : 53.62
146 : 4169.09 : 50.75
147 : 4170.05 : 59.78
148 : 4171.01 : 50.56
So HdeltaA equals 4.76 Angstrom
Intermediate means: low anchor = 52.3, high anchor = 53.1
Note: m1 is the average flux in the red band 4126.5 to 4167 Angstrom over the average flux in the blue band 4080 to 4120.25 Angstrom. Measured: 1.14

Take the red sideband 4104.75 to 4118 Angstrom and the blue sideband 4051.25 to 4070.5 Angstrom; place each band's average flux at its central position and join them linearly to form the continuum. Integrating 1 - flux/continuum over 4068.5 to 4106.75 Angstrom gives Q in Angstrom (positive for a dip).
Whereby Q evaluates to 2.6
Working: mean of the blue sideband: 53.5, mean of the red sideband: 45.6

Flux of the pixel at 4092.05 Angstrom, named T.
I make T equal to 44.26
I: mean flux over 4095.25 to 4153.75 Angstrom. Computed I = 48.2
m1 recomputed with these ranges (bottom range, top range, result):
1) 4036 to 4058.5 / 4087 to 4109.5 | 0.80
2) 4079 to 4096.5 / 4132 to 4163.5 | 1.06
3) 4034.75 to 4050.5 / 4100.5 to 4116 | 0.76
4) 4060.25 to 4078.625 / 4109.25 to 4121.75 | 0.95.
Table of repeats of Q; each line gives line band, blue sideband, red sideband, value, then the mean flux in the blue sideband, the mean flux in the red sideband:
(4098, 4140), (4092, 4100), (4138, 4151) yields 3.73 Angstrom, 46.5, 55.4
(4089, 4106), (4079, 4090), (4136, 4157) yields 2.43 Angstrom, 49.9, 54.3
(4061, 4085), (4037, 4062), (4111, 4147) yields 1.30 Angstrom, 54.7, 50.9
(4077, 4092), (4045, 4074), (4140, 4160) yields 1.01 Angstrom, 53.4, 54.4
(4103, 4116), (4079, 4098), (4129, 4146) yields 2.11 Angstrom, 49.9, 53.2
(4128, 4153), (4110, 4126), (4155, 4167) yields -0.63 Angstrom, 49.6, 53.4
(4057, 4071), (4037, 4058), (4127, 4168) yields 0.03 Angstrom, 54.6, 52.9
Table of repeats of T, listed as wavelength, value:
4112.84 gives 38.98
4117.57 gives 51.53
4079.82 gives 49.63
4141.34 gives 51.95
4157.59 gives 49.8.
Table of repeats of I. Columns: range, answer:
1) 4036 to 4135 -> 49.6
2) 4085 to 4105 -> 44.8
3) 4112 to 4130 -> 49.6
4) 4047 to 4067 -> 53.9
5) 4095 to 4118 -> 42.4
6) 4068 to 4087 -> 48.6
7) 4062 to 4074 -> 53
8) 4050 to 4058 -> 53.7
